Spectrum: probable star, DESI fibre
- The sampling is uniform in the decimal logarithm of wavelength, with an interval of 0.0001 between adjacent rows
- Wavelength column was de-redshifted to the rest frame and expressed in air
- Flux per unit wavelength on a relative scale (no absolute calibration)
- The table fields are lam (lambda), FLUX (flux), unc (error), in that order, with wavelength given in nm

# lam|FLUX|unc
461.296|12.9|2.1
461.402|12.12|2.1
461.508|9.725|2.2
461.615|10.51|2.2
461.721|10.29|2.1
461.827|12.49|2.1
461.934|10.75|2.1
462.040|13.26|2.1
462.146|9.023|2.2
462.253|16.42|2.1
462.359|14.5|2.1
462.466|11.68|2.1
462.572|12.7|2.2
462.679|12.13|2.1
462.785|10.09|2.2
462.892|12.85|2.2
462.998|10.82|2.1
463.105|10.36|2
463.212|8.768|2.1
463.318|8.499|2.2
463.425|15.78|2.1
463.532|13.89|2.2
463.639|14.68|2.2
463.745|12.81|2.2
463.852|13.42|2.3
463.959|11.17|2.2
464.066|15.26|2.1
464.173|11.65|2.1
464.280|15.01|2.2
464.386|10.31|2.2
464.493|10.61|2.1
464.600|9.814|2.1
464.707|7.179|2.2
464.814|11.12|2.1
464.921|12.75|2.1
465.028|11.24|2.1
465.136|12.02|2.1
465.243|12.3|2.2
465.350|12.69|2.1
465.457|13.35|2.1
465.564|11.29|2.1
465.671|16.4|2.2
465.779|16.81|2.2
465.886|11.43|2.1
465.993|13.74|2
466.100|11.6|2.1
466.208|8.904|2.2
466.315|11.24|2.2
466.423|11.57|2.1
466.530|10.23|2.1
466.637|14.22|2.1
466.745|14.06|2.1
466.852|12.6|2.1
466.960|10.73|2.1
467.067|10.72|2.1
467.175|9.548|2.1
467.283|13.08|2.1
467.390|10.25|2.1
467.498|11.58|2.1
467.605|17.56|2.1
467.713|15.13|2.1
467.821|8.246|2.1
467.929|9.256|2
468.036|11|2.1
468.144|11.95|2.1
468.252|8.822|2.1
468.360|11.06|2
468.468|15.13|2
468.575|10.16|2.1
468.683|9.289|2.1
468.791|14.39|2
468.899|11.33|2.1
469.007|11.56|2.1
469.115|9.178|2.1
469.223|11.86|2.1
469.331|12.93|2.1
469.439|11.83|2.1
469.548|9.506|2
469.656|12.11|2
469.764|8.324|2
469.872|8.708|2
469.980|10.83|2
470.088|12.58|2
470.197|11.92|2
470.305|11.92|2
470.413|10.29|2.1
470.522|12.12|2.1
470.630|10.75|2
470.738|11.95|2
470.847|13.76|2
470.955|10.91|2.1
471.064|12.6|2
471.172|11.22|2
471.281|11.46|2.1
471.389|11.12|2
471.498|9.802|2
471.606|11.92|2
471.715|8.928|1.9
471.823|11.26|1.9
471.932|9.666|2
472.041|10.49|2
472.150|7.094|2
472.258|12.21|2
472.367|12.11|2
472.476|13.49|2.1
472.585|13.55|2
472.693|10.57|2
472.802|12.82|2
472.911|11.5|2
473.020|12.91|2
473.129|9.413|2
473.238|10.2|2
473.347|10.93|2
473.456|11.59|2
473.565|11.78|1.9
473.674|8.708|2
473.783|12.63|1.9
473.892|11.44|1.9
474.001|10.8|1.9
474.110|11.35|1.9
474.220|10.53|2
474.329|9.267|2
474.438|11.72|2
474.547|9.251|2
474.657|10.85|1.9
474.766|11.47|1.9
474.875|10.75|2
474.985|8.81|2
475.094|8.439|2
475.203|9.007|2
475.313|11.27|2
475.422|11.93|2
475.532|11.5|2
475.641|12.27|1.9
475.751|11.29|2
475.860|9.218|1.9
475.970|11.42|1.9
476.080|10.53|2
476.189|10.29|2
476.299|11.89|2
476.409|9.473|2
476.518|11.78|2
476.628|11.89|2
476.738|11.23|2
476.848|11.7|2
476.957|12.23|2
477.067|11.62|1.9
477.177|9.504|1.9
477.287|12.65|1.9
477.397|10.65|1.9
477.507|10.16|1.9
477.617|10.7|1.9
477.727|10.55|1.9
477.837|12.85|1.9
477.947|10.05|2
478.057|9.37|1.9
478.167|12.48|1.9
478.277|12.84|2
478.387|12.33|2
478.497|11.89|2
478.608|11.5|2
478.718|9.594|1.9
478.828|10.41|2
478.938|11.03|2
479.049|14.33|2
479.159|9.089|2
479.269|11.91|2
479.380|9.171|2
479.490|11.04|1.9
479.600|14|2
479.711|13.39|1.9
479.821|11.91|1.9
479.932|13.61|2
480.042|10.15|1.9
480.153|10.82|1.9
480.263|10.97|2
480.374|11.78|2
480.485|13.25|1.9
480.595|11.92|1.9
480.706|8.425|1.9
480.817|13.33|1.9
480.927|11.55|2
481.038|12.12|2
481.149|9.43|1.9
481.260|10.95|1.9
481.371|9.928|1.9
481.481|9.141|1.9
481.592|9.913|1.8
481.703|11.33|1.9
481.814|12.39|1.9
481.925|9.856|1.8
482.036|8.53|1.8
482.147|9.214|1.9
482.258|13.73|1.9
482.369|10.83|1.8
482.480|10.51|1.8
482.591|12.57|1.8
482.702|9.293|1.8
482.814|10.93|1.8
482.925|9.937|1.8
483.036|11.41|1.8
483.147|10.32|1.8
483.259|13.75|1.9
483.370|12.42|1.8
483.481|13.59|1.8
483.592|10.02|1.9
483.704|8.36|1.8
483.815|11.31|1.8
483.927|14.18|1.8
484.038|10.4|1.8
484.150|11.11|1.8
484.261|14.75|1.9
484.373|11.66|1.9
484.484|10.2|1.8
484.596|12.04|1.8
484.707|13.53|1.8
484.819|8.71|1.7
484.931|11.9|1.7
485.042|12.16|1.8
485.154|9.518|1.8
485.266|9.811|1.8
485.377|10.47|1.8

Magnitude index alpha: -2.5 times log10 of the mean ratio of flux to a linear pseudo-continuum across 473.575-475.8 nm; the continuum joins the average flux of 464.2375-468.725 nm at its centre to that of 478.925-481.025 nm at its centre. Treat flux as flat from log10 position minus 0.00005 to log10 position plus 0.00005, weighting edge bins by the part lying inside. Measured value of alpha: 0.10 mag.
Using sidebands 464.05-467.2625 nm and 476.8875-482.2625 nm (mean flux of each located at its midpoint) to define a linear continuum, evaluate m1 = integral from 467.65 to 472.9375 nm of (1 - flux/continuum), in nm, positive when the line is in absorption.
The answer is 0.21 nm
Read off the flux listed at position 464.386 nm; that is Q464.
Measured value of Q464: 10.31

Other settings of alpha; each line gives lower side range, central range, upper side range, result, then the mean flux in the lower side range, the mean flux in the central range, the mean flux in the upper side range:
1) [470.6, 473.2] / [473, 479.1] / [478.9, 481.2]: 0.04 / 11.3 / 11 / 11.6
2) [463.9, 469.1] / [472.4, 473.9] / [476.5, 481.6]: 0.00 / 11.9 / 11.6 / 11.3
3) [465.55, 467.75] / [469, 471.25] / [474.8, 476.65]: 0.05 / 12.5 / 11.3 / 10.7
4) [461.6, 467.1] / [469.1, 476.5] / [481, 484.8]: 0.06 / 12.1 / 11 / 11.1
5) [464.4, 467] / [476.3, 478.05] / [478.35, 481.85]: 0.03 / 12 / 11.1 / 11.3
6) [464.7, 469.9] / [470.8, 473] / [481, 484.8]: 0.02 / 11.7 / 11.3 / 11.1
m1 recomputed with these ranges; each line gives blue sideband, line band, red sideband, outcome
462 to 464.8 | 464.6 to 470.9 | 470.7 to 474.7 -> -0.04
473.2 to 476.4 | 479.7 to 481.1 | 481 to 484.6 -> -0.10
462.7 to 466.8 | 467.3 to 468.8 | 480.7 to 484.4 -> 0.03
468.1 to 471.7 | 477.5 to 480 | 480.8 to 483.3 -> -0.12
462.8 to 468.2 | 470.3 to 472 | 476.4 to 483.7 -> 0.07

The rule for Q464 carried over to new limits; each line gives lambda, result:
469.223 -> 11.86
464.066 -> 15.26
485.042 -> 12.16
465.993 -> 13.74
